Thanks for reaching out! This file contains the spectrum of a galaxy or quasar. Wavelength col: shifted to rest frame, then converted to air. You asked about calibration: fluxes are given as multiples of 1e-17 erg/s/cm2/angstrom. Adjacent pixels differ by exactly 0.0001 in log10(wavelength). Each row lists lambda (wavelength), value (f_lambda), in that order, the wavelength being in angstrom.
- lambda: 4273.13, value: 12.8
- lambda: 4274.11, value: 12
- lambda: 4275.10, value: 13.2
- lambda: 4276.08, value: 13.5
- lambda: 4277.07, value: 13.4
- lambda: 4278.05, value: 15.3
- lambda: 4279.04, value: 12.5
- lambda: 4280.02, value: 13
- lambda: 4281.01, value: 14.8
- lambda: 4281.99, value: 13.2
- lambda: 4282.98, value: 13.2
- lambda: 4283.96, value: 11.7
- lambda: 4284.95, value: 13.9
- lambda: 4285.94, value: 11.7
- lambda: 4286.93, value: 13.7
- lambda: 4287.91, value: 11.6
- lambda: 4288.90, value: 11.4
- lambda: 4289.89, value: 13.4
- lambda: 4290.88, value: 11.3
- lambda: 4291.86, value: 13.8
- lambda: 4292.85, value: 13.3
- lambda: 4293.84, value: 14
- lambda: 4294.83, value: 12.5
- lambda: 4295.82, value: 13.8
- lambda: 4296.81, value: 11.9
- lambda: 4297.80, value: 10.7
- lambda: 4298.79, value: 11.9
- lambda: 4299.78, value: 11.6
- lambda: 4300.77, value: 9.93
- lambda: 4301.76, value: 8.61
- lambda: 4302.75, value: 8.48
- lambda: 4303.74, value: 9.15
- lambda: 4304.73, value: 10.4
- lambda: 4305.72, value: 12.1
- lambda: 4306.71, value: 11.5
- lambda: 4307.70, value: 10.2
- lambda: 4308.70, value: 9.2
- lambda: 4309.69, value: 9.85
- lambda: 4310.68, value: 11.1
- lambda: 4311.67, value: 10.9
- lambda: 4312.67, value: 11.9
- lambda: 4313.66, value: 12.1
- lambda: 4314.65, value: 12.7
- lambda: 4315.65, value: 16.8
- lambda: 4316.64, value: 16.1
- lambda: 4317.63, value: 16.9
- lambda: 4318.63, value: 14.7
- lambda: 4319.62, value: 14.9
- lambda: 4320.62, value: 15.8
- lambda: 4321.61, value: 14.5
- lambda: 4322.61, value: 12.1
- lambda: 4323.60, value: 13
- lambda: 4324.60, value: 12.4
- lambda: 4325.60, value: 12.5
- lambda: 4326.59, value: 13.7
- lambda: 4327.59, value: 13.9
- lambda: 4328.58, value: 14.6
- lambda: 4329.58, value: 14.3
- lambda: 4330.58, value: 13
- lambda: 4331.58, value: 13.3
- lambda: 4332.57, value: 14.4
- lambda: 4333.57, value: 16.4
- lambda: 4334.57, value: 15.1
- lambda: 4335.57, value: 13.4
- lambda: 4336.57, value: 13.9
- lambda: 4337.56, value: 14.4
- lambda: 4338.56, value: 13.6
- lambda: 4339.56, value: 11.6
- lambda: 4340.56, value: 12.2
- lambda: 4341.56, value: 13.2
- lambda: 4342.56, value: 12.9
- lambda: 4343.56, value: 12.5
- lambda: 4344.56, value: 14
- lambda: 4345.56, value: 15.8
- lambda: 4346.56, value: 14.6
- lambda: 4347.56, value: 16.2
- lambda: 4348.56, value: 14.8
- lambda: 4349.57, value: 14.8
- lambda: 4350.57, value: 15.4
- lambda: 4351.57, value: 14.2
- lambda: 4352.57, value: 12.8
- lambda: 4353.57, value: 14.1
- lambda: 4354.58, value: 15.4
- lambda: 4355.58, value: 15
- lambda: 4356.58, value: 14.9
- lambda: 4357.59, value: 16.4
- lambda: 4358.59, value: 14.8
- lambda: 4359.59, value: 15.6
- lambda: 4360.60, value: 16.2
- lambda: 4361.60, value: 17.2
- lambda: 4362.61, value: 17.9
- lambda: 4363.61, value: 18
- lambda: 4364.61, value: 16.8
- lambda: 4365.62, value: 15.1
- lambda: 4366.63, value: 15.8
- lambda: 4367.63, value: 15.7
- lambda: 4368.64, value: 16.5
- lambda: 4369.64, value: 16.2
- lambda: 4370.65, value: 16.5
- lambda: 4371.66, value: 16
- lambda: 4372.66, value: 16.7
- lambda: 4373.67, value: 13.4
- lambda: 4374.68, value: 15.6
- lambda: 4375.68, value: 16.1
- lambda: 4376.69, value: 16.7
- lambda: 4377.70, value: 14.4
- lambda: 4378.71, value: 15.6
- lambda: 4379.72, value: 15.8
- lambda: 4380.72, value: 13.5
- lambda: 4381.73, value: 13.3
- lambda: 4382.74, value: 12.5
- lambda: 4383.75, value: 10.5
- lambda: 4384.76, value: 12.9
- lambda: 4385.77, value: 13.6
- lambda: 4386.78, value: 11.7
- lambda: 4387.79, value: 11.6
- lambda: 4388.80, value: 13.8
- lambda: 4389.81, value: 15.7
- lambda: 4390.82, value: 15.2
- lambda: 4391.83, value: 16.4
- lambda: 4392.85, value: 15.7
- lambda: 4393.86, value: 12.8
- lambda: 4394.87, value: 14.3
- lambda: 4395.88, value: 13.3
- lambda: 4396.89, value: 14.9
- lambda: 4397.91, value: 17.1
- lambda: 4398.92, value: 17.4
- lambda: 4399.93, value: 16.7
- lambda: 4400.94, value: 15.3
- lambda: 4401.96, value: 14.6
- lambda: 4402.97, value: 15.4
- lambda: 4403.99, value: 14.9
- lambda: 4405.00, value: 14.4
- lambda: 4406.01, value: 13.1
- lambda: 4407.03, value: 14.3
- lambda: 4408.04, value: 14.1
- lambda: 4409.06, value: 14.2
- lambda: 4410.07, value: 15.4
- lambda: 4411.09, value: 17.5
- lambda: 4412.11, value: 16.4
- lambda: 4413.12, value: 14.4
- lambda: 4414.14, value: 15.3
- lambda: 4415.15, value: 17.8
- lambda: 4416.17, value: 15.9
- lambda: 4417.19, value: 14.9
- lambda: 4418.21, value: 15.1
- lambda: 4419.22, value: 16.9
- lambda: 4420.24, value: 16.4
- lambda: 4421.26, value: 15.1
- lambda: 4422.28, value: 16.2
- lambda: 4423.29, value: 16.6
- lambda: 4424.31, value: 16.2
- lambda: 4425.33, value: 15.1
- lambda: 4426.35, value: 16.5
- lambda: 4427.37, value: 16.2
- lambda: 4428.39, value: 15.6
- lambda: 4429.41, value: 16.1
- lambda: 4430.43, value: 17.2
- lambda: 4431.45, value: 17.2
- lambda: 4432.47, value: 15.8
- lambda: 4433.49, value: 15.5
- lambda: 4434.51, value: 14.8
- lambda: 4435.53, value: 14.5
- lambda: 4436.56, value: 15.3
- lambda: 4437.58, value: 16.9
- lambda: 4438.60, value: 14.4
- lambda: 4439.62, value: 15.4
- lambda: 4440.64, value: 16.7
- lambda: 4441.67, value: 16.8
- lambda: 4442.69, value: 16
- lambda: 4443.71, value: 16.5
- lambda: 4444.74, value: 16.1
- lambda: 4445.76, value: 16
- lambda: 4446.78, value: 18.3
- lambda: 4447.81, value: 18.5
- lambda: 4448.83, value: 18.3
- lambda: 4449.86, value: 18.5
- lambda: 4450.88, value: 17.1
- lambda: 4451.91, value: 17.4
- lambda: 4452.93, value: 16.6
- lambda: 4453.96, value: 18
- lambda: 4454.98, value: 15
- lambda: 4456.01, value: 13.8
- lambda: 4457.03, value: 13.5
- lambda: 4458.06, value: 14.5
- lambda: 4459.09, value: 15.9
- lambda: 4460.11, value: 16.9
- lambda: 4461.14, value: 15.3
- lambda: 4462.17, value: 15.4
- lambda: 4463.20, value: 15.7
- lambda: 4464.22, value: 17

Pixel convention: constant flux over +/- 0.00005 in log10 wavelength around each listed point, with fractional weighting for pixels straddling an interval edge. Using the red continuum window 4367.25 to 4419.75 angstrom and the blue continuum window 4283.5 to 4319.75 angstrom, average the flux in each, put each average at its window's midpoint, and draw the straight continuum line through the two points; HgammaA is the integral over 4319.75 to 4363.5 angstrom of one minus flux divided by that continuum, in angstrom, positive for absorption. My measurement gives -3.3 angstrom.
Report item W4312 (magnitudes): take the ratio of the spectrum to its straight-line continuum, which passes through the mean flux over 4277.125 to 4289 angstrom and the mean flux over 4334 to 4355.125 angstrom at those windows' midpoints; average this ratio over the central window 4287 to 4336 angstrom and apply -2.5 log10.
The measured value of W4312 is 0.07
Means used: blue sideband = 13.1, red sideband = 14.1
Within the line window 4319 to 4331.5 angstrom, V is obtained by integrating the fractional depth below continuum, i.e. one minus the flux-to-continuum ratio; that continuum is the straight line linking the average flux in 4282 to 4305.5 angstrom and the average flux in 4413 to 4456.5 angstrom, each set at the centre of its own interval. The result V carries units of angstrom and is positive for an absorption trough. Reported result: -0.9 angstrom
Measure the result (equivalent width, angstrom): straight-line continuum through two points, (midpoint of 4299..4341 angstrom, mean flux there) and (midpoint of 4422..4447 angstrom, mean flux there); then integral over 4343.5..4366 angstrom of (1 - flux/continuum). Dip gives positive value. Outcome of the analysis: -2.6 angstrom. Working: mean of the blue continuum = 12.8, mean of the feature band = 15.4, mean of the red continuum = 16.1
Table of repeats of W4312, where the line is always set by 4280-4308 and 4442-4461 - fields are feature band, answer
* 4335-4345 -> 0.007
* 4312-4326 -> -0.108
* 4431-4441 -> 0.028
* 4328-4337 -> -0.096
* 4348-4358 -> -0.085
